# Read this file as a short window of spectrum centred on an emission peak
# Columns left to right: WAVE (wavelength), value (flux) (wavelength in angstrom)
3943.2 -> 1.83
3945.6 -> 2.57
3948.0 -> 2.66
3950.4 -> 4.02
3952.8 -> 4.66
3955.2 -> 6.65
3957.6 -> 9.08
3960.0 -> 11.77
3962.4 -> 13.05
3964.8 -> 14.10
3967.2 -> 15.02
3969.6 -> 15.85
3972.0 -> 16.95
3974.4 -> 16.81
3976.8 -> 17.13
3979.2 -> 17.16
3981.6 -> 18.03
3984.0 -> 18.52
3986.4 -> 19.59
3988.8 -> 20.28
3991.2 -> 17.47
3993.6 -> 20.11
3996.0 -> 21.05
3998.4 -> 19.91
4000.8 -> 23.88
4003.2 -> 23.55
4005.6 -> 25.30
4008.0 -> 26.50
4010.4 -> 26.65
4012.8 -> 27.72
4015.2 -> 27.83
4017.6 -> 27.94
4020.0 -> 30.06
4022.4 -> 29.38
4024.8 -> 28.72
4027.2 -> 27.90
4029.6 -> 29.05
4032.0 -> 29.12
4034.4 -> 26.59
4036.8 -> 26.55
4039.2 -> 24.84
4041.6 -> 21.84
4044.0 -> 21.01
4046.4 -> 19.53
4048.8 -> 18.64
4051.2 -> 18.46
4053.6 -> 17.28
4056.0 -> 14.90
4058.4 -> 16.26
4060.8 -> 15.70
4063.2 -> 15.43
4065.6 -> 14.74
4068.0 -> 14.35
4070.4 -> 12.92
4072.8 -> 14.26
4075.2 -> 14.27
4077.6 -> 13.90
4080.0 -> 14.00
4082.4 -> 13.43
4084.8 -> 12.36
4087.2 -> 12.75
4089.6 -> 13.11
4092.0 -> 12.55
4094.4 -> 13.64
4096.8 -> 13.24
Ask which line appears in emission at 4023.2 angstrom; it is C IV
